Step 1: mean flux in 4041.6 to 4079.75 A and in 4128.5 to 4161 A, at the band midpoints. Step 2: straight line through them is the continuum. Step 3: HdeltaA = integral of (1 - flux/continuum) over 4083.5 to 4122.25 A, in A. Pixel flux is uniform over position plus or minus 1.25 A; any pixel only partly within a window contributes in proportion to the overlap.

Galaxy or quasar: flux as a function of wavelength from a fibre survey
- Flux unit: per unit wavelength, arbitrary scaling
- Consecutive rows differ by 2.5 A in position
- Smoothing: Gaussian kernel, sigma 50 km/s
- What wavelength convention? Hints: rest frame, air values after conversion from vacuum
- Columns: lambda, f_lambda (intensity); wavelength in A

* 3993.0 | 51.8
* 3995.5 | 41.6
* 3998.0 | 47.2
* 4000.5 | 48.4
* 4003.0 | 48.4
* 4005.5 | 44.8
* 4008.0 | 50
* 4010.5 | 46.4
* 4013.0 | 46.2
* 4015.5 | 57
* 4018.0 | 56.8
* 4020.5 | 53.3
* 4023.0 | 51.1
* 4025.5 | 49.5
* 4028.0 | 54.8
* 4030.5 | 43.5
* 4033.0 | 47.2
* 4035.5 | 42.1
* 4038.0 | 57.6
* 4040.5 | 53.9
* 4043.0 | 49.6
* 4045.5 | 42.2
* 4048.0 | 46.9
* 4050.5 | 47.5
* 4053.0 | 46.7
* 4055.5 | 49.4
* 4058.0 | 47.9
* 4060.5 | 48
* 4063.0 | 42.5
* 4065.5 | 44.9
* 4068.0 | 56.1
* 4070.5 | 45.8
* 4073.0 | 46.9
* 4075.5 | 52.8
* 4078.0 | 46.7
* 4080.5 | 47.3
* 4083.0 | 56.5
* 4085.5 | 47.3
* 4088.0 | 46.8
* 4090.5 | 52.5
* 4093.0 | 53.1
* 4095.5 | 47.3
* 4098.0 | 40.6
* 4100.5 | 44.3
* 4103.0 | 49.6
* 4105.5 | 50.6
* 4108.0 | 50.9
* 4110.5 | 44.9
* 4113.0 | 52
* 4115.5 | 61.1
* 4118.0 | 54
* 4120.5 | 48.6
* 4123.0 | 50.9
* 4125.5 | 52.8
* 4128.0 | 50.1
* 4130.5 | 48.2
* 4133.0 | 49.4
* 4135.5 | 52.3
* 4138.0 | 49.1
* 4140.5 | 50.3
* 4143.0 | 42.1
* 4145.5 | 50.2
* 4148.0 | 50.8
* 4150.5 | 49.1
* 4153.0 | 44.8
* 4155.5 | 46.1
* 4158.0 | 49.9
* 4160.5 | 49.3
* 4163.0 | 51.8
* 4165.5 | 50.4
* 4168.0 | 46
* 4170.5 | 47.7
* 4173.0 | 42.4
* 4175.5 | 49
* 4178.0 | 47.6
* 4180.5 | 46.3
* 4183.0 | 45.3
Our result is -1.3 A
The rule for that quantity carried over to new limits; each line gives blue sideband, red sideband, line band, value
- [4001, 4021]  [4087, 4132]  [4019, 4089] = 1.8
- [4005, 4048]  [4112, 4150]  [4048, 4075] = 1.3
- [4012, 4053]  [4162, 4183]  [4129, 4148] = -0.4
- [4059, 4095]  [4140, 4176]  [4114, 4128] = -1.4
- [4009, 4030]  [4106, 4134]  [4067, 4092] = 0.7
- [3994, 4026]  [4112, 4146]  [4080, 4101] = 0.7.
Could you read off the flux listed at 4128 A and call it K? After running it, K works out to 50.1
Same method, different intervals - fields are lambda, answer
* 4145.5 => 50.2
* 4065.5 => 44.9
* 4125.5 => 52.8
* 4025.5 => 49.5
